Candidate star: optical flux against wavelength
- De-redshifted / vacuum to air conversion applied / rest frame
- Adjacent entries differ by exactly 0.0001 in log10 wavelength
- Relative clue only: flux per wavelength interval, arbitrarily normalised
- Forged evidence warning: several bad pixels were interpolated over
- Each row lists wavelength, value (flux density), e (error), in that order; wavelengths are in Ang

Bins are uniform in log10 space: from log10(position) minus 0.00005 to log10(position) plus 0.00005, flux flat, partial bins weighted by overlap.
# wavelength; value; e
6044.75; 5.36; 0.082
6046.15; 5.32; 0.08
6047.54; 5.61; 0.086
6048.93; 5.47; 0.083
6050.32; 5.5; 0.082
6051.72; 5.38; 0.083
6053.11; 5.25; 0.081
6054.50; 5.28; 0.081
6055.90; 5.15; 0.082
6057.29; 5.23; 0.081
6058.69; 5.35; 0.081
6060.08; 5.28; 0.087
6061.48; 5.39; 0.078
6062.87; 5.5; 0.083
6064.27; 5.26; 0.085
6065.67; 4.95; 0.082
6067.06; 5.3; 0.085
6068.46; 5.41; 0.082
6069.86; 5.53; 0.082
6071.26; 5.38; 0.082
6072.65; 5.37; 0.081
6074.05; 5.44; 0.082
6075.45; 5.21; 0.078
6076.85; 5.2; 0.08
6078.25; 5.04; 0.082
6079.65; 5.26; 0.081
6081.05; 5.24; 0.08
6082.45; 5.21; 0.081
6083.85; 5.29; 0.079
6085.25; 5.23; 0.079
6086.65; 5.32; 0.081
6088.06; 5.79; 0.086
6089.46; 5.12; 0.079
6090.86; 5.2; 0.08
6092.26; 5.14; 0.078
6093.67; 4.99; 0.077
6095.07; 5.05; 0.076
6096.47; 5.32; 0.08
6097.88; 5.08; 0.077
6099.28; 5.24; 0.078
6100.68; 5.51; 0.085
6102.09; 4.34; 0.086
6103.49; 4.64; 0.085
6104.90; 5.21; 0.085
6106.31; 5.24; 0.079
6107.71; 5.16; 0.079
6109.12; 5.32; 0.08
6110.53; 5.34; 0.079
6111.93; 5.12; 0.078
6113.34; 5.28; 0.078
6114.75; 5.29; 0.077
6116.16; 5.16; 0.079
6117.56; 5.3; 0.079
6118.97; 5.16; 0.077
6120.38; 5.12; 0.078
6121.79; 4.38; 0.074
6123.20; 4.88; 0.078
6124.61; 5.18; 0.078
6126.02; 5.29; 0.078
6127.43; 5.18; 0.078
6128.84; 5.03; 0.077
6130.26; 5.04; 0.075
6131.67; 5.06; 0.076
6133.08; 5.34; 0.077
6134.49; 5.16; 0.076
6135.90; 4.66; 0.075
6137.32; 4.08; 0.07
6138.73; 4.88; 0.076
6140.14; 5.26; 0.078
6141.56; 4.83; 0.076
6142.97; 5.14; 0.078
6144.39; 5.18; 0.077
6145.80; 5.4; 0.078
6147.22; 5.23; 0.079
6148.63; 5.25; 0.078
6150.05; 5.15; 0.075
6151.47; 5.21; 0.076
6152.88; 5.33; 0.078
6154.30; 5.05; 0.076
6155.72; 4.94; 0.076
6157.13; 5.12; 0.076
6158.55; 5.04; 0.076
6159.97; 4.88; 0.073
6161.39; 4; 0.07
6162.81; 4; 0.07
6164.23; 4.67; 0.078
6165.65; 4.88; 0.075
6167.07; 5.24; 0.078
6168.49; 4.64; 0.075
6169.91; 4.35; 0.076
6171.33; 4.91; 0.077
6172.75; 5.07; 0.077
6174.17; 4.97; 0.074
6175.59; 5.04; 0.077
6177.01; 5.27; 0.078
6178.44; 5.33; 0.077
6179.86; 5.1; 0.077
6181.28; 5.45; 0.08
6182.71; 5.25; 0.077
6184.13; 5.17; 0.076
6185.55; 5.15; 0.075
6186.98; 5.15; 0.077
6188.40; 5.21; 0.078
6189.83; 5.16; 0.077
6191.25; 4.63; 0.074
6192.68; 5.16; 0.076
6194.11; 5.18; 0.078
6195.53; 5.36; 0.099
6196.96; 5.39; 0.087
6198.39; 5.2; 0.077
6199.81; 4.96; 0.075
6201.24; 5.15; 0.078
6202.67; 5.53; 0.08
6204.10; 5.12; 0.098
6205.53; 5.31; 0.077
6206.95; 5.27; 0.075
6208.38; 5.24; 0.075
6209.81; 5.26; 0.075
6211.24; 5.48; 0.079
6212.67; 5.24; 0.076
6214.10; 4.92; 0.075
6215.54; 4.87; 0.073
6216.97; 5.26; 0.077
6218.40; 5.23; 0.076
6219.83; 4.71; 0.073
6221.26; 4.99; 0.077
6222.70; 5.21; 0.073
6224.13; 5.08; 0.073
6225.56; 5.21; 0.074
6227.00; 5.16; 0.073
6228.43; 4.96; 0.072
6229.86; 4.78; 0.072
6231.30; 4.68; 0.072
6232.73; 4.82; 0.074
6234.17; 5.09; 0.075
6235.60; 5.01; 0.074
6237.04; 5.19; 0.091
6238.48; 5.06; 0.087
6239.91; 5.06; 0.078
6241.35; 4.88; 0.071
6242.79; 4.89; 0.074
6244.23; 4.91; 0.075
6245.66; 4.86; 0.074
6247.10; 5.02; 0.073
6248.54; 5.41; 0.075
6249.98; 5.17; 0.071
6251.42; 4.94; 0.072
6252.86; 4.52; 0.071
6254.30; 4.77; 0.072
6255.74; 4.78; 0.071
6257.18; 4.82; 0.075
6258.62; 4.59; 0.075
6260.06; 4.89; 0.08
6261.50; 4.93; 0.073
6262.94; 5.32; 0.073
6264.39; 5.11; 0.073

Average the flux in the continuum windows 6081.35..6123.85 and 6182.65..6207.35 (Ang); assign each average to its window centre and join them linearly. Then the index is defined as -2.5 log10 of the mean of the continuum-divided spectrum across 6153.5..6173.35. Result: 0.09 mag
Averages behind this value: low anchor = 5.15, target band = 4.77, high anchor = 5.19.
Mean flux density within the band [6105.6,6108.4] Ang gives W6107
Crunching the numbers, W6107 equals 5.2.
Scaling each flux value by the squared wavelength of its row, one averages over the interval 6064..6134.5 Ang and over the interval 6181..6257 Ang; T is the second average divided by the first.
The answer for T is 1.0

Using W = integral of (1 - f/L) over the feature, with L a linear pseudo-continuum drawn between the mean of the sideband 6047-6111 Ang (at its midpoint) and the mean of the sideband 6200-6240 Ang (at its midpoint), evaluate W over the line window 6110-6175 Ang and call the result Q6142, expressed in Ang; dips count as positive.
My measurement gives 2.4 Ang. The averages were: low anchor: 5.25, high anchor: 5.1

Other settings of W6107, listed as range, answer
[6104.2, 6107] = 5.22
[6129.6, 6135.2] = 5.16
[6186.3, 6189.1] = 5.19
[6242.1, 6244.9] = 4.9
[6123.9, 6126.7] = 5.23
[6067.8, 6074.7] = 5.43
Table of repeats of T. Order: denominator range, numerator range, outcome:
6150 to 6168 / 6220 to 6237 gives 1.05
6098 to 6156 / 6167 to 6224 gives 1.03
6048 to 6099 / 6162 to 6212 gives 1.00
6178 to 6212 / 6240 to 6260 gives 0.95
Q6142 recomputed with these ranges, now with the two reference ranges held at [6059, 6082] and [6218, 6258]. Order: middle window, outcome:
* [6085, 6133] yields 0.76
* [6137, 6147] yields 0.28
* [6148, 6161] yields 0.14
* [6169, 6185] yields 0.03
